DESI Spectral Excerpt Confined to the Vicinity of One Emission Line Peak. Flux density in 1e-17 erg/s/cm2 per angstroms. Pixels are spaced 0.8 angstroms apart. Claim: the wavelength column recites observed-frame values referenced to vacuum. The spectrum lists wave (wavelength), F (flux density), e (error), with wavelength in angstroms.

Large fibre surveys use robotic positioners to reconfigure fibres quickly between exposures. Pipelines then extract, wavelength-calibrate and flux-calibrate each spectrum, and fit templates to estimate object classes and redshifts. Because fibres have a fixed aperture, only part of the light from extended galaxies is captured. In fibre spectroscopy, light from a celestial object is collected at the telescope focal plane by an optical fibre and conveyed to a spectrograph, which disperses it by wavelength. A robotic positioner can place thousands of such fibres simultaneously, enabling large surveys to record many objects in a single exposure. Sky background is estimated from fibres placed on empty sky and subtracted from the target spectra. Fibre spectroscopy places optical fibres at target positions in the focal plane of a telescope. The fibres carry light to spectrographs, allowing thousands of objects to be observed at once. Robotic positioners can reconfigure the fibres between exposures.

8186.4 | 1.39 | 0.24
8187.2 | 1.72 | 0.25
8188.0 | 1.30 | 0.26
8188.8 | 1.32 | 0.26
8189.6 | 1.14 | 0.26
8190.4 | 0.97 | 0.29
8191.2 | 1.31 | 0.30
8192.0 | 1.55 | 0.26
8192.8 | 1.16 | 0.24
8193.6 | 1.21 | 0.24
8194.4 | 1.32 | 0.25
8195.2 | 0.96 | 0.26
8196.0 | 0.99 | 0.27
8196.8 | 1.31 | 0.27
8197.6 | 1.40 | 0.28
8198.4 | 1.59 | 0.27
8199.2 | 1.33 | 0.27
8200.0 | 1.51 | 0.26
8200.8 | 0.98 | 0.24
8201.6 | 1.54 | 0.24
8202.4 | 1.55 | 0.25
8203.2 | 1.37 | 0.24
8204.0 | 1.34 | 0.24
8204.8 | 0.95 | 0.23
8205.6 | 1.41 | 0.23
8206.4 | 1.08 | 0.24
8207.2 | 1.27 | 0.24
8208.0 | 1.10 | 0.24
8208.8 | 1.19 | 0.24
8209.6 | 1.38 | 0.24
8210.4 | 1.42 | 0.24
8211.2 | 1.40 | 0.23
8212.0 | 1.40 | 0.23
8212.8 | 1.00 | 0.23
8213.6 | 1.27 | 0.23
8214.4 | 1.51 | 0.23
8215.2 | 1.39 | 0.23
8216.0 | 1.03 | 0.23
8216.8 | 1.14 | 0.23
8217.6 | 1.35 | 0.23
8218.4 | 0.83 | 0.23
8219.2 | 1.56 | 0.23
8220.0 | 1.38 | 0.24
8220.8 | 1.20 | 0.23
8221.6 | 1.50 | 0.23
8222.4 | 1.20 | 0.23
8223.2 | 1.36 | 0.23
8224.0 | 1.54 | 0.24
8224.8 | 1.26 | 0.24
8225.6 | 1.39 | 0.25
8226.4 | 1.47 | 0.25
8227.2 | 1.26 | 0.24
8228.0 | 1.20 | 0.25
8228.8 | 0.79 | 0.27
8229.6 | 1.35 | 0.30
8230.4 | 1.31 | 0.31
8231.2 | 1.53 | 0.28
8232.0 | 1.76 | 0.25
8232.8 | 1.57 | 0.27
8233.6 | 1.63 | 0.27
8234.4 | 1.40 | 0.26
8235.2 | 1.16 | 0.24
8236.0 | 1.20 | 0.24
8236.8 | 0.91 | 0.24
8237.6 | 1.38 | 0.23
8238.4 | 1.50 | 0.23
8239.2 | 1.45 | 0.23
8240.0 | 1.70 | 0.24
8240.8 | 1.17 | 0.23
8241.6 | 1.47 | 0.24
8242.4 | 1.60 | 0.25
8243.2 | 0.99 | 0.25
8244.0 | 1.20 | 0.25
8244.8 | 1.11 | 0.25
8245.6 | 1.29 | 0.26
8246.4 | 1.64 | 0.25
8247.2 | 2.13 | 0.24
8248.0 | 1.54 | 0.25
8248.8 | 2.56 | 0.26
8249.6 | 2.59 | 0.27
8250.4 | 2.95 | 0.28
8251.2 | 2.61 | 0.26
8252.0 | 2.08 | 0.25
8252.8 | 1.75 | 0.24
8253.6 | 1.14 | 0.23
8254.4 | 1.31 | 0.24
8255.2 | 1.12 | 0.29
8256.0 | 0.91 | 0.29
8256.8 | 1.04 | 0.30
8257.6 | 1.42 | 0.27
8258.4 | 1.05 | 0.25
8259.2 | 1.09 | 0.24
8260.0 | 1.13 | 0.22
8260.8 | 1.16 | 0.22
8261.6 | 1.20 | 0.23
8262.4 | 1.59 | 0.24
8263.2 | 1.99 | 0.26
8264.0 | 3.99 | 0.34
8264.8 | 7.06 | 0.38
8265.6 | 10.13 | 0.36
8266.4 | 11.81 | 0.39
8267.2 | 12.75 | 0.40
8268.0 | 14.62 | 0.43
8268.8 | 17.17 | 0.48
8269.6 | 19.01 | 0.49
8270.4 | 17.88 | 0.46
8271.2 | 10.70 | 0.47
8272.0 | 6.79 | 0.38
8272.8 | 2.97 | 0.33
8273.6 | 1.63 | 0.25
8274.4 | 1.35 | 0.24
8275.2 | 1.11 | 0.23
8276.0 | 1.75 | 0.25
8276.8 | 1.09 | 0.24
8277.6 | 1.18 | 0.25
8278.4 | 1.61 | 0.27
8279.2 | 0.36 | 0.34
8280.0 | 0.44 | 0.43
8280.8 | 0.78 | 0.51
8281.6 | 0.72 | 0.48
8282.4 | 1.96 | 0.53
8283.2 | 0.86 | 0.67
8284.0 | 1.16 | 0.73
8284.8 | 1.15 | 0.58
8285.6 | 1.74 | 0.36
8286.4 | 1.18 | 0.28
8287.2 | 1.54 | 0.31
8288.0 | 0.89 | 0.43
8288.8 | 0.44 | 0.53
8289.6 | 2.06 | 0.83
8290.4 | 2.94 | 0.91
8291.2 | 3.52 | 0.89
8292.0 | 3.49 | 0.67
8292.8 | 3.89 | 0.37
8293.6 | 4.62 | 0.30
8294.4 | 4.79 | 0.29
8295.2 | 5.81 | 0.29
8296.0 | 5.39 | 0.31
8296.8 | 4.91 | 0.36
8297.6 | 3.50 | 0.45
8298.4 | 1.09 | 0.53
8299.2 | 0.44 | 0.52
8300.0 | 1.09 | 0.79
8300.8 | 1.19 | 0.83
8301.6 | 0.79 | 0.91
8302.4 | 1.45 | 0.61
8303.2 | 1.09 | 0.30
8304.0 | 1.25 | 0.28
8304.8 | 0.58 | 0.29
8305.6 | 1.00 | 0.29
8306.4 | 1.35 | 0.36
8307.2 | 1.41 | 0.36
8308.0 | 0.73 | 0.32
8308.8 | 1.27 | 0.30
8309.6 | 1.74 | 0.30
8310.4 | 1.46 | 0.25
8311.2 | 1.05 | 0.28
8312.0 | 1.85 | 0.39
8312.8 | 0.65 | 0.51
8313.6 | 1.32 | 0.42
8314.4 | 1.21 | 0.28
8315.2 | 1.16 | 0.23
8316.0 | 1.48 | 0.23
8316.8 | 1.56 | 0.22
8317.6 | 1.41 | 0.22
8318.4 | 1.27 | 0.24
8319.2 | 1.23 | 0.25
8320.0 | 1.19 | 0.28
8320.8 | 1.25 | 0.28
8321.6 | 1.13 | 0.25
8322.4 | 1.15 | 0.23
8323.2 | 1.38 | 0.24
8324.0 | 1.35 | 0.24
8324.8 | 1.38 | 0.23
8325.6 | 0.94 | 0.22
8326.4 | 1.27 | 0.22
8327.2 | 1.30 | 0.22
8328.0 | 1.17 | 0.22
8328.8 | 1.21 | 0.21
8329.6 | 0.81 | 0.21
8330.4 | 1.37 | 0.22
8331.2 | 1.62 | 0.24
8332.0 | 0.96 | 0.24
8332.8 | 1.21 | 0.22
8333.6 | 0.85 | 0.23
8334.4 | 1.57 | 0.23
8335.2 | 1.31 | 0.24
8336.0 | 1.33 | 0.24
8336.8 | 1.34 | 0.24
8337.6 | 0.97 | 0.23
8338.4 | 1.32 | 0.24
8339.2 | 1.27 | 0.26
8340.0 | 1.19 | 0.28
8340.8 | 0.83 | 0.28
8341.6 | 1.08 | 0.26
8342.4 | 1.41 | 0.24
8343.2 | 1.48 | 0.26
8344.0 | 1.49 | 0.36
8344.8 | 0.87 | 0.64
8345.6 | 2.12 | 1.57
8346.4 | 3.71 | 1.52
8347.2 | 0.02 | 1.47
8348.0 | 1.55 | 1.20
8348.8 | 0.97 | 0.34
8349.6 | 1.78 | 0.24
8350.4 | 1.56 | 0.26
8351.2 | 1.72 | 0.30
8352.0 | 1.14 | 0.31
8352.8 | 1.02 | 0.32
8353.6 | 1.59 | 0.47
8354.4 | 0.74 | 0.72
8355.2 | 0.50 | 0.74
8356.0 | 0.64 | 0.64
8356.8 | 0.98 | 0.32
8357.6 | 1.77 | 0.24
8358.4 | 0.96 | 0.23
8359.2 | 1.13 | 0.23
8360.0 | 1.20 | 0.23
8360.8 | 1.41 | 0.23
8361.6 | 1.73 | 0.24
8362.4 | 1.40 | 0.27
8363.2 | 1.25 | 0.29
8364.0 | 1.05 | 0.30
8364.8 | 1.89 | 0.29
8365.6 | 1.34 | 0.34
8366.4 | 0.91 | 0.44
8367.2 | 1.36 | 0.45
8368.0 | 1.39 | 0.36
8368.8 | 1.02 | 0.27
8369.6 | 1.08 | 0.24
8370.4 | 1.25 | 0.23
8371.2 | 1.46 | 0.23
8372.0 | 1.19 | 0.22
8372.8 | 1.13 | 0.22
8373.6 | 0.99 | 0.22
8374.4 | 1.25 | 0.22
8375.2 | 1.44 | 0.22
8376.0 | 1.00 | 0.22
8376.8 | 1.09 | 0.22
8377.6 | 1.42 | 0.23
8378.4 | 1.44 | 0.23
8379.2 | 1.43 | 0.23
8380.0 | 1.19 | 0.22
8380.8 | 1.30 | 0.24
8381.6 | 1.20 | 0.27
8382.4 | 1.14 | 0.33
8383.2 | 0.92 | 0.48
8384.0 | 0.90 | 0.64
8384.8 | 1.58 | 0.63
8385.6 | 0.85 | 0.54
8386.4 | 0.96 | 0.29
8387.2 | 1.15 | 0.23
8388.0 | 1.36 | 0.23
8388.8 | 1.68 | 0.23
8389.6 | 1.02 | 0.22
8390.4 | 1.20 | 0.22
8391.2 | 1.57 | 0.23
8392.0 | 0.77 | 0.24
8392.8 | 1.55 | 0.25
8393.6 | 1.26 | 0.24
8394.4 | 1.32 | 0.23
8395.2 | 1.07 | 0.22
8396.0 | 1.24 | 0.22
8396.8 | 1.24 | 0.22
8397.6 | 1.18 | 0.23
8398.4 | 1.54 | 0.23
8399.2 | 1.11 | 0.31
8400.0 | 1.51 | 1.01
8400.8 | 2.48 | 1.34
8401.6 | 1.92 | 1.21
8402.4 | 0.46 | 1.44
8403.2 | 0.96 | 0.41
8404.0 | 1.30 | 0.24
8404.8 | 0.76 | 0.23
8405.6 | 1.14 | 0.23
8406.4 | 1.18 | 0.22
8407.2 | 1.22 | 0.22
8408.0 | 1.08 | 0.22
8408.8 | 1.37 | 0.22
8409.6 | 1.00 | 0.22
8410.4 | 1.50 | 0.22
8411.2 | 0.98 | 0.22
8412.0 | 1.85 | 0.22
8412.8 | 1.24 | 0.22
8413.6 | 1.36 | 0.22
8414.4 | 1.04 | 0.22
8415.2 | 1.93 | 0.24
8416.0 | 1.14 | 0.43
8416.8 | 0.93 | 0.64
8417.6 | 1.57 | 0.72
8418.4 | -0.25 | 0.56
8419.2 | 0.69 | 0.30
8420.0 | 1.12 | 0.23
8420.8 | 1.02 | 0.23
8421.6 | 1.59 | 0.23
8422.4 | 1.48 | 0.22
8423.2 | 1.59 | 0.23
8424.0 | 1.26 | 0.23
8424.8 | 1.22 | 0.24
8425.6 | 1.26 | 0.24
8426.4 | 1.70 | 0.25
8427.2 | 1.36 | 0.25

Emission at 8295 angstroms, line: [N II]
